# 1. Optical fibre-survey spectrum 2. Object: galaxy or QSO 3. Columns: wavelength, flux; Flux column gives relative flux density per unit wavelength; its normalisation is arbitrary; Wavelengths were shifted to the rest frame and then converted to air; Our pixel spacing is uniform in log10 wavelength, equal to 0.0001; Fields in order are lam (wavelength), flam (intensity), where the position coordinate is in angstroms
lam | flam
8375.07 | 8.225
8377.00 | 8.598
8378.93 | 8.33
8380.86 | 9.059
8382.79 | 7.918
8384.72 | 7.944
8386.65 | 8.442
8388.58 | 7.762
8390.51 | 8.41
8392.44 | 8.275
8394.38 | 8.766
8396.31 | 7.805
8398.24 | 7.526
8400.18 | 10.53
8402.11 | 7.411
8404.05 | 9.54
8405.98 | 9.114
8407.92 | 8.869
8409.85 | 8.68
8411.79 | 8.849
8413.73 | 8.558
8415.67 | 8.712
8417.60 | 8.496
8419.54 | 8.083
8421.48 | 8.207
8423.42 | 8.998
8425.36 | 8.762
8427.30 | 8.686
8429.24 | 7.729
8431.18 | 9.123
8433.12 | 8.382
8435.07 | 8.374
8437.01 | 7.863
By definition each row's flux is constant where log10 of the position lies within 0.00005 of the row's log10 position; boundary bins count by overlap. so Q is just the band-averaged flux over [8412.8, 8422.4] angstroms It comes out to 8.41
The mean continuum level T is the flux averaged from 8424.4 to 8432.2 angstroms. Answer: 8.58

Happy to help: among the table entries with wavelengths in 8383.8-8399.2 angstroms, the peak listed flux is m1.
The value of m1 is 8.766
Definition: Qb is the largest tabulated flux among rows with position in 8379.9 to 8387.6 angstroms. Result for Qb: 9.059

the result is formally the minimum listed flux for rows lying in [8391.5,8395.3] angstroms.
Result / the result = 8.275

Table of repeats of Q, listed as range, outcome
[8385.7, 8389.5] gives 8.11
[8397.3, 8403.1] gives 8.49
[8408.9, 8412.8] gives 8.75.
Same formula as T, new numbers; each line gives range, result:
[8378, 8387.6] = 8.34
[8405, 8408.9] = 9.01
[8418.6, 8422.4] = 8.14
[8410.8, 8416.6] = 8.69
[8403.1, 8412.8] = 9.01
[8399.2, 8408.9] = 9.09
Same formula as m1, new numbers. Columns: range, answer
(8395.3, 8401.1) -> 10.53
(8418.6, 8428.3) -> 8.998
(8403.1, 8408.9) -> 9.54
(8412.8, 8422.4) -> 8.712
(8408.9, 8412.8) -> 8.849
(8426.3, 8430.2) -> 8.686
